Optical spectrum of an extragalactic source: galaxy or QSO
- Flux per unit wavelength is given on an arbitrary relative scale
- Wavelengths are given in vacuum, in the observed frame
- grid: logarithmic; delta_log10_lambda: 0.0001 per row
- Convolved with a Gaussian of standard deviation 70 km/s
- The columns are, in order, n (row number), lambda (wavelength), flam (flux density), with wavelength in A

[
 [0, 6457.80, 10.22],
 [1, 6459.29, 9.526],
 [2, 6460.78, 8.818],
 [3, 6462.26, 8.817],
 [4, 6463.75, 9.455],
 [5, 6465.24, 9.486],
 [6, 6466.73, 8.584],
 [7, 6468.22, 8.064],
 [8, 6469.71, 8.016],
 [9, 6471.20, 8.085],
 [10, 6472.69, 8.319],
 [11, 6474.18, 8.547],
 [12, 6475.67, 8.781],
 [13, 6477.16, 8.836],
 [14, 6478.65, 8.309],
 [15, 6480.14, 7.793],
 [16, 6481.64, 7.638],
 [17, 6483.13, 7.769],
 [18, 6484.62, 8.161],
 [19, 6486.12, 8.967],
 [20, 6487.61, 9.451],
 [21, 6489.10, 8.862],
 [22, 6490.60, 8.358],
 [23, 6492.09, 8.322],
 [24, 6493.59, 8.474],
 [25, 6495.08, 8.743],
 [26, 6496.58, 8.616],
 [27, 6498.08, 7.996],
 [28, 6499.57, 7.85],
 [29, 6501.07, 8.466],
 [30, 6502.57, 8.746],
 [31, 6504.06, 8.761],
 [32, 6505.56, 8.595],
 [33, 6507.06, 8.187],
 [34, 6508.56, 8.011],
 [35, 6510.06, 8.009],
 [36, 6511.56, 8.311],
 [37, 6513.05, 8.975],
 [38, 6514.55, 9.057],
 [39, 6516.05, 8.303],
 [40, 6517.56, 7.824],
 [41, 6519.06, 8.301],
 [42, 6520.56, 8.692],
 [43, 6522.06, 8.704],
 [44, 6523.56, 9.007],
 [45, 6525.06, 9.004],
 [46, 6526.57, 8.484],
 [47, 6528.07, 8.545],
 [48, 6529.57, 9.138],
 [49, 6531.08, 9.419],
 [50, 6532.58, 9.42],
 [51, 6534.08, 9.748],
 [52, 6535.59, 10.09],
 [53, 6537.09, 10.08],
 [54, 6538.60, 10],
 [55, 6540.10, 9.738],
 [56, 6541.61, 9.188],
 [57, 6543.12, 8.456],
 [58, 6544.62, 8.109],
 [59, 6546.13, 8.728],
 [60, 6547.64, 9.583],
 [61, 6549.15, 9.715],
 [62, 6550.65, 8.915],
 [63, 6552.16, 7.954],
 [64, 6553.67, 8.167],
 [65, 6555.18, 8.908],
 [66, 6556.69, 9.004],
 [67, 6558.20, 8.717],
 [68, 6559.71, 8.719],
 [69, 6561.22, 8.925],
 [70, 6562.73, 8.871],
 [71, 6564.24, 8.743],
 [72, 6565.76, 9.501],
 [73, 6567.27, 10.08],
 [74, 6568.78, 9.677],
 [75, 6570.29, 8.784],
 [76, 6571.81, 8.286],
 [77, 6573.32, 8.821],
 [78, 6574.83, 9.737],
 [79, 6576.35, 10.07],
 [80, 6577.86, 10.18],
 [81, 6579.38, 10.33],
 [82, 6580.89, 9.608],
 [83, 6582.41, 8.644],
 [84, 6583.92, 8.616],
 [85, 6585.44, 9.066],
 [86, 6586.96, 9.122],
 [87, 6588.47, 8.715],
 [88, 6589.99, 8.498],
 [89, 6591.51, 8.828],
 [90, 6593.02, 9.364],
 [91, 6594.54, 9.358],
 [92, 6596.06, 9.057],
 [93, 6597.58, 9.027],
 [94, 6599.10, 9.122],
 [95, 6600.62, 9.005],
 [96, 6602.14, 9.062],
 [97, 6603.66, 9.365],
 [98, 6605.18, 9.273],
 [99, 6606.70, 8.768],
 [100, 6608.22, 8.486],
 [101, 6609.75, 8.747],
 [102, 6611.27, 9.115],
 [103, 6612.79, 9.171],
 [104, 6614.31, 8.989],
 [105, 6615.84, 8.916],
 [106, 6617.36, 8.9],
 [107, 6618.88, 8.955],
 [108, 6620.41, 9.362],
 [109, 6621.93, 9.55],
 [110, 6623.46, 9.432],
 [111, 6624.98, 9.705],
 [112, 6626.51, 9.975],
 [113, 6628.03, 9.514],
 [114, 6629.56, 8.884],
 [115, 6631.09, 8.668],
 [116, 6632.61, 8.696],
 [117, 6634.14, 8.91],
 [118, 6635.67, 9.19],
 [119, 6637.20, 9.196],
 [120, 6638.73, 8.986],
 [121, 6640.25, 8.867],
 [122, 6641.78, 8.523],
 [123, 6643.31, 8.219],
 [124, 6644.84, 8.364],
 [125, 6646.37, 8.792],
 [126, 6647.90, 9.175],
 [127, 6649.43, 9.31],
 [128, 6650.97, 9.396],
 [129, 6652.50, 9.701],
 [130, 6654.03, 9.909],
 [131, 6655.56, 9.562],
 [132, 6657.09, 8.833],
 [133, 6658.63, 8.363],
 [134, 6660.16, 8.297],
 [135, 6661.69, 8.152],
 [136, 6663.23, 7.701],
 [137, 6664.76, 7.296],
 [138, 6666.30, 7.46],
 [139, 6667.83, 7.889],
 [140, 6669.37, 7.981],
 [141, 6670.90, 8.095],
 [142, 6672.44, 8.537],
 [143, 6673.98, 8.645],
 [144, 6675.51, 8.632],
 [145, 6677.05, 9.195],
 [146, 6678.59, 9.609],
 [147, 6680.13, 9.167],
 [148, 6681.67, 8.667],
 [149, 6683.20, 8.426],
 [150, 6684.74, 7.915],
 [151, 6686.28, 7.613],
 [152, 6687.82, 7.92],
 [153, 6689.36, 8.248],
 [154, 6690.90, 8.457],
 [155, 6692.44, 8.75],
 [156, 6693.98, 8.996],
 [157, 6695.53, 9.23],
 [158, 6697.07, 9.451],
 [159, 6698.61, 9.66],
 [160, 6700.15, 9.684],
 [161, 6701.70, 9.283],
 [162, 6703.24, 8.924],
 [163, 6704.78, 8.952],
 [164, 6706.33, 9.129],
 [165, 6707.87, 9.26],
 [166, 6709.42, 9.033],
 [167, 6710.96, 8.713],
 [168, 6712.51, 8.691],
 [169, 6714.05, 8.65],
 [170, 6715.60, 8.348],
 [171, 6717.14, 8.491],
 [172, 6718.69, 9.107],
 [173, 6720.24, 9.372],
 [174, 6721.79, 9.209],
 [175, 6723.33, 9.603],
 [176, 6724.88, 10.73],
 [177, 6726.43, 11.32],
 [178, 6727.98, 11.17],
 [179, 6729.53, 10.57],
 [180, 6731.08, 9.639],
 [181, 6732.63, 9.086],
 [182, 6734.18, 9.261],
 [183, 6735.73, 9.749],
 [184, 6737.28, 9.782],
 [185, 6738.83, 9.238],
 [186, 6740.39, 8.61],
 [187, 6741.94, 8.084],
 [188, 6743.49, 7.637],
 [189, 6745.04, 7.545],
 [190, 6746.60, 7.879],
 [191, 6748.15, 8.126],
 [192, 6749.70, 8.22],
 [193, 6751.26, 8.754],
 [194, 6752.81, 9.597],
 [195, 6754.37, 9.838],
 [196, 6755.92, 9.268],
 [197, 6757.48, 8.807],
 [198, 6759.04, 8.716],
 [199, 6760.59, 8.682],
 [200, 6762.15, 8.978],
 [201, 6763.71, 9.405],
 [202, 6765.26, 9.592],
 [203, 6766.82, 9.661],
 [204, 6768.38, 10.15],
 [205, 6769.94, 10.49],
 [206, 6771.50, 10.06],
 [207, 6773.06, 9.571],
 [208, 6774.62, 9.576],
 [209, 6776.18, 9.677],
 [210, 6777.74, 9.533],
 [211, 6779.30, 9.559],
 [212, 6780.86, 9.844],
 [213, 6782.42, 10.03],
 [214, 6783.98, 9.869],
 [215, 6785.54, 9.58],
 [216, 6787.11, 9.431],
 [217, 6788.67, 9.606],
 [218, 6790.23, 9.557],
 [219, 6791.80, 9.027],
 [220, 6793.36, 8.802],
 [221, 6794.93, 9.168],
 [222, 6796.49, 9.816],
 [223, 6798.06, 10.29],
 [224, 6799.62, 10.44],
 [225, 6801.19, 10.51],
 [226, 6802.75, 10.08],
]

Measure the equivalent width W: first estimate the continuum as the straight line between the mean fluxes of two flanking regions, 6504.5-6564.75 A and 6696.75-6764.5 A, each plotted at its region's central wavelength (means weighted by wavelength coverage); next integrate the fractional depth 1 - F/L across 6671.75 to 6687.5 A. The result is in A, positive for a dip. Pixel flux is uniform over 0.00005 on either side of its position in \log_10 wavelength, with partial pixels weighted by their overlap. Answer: 0.8 A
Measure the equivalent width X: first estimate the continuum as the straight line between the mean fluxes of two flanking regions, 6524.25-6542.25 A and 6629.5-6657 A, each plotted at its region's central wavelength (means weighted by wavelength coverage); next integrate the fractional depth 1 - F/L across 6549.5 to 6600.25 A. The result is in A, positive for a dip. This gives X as 1.0 A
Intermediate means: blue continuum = 9.4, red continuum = 9.02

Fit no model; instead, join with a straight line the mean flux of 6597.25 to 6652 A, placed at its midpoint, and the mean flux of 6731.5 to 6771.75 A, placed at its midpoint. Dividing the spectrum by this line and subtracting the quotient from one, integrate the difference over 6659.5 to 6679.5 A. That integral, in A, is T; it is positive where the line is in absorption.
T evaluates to 1.7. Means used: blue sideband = 9.05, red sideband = 9.04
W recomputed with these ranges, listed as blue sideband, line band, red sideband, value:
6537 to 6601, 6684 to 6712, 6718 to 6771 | 1.21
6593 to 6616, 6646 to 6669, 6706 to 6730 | 1.47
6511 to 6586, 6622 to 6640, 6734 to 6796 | -0.15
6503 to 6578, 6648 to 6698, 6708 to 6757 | 2.56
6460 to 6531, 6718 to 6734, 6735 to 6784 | -1.49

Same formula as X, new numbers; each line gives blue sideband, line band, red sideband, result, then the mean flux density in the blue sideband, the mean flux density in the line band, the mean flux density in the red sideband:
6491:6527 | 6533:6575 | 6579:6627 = -1.6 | 8.47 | 9.11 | 9.12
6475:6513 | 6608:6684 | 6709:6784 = 0.8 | 8.41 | 8.84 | 9.29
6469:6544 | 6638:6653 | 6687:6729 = 0.2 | 8.66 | 8.92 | 9.21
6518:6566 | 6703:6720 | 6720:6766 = 0.6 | 9.01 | 8.86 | 9.21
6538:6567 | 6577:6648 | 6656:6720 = -2.1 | 8.96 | 9.07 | 8.63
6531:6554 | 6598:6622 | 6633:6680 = -0.3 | 9.22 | 9.03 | 8.7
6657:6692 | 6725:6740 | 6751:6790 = -1.5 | 8.3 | 9.97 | 9.54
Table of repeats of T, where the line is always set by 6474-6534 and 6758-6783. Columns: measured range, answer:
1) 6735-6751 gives 1.7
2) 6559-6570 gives -0.5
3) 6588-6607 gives -0.3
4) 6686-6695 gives 0.9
